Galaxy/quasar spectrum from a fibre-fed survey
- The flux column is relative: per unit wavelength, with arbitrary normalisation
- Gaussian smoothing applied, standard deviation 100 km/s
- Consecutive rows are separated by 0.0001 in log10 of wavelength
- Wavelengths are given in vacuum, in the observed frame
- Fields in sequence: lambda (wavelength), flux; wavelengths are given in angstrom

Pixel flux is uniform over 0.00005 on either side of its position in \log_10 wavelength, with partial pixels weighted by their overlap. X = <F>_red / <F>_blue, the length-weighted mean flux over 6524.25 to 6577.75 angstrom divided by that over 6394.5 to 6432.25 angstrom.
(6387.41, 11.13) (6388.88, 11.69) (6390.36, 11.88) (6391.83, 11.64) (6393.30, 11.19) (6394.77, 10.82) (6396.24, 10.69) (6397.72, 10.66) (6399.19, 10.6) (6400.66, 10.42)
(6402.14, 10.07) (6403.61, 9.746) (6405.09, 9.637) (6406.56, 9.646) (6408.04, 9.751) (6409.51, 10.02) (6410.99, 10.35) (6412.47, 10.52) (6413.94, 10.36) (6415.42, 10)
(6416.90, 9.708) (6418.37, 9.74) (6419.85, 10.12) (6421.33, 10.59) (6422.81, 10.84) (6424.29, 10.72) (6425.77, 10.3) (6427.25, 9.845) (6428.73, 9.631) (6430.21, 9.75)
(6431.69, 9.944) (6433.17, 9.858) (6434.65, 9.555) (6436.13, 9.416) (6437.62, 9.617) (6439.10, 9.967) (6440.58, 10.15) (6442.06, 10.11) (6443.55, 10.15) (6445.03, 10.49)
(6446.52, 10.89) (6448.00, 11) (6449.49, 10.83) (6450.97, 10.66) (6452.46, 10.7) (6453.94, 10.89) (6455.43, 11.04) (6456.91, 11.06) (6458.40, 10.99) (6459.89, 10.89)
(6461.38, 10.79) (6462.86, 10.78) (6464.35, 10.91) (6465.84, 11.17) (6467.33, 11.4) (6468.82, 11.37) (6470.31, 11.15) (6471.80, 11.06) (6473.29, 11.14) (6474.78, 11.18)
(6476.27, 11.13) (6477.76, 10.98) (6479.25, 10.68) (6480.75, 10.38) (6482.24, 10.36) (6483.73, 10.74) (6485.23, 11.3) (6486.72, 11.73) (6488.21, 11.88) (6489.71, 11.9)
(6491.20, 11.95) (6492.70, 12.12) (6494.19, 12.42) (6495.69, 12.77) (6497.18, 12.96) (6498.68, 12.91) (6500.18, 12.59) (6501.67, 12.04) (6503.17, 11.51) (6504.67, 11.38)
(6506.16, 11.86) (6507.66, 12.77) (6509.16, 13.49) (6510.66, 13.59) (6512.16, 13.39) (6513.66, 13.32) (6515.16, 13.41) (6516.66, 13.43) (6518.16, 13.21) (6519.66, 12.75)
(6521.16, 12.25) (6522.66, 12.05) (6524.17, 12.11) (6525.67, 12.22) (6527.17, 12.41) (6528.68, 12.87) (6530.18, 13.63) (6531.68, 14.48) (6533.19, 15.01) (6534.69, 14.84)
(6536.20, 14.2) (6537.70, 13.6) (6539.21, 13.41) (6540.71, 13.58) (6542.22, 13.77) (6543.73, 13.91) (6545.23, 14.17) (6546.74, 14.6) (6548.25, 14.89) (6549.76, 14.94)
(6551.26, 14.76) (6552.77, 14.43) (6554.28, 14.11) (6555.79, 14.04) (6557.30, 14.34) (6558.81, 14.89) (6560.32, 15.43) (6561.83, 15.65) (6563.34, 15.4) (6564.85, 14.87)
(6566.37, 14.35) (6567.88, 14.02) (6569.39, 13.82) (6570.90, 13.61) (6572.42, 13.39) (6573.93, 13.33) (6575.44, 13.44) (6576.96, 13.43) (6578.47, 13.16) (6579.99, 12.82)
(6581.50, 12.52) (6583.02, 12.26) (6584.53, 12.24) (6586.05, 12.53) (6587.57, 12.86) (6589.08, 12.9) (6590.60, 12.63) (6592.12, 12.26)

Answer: 1.39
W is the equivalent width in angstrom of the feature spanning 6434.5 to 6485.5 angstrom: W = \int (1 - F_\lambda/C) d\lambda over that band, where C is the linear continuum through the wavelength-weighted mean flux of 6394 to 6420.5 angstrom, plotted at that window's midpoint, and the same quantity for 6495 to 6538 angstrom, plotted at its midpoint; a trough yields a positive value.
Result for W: 3.6 angstrom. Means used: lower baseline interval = 10.2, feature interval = 10.7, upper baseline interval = 13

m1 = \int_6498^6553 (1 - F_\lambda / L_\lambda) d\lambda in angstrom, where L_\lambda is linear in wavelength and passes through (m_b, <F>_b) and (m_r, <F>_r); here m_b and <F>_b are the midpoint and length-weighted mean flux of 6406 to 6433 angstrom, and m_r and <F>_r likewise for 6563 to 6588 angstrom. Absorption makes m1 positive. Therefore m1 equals -4.4 angstrom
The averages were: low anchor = 10.1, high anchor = 13.4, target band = 13.3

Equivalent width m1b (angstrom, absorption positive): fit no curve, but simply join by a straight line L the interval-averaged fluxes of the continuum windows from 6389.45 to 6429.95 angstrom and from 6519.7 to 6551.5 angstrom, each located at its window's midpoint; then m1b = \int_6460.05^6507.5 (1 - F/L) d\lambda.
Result 3.1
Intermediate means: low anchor 10.3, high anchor 13.7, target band 11.5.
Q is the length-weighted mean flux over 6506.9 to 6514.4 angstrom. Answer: 13.3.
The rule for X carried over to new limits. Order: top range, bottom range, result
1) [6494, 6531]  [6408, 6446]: 1.26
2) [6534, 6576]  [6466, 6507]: 1.23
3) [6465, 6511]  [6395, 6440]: 1.16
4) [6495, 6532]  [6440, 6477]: 1.17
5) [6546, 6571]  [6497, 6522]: 1.15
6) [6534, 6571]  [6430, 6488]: 1.35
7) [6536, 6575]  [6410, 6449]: 1.41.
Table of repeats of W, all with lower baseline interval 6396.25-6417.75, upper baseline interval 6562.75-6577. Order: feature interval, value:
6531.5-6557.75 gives -1.8 angstrom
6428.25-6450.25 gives 1.6 angstrom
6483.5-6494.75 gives 0.3 angstrom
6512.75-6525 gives -0.1 angstrom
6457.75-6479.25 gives 1.0 angstrom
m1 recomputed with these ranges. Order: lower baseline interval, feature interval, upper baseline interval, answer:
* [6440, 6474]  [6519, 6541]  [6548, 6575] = 0.1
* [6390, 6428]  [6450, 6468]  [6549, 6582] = 1.0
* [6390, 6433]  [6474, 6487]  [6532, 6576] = 1.4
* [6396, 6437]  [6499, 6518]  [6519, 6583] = -0.2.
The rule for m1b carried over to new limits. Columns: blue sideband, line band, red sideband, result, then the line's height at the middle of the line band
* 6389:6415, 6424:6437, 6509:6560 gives 1.5 angstrom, 11.2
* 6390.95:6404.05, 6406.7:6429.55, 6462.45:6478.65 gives 1.4 angstrom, 10.8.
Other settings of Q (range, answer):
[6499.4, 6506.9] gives 11.9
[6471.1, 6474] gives 11.1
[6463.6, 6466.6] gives 11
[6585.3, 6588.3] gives 12.7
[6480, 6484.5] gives 10.5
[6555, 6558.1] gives 14.2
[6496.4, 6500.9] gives 12.8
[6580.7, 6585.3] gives 12.4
